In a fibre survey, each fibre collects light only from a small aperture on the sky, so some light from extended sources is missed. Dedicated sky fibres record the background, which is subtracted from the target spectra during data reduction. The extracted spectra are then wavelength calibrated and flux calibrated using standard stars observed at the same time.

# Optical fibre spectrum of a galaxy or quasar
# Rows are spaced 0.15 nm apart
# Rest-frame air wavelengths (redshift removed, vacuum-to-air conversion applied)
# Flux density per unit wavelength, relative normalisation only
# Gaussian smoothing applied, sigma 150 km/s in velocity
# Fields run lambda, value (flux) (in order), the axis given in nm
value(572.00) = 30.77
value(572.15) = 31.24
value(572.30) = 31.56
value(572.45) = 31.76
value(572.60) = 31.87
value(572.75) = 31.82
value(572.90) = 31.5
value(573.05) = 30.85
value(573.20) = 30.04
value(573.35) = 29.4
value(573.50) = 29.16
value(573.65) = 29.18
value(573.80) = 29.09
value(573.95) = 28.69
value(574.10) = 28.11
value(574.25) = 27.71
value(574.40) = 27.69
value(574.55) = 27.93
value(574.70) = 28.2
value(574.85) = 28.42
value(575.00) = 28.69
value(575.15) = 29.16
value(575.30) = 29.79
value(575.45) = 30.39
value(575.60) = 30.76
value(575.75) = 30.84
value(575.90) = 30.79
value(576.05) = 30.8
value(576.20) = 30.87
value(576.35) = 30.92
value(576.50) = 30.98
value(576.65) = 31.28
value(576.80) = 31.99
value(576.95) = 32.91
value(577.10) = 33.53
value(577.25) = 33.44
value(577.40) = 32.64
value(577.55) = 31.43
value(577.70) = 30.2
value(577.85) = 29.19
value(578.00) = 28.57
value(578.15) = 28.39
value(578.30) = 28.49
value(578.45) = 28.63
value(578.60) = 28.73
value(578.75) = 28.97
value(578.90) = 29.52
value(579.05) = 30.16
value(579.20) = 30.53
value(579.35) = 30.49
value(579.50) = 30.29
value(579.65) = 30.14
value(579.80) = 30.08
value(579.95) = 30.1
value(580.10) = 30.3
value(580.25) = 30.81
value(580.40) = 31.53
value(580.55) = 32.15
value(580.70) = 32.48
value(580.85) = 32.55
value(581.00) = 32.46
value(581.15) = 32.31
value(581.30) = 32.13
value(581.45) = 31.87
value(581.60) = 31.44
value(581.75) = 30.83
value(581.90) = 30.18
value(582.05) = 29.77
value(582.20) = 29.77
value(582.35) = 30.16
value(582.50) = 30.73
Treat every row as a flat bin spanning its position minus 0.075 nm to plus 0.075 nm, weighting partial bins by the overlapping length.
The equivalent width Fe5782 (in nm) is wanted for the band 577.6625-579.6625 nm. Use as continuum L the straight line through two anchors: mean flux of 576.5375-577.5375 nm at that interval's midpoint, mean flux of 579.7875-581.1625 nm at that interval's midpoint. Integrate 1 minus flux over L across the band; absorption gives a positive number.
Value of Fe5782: 0.16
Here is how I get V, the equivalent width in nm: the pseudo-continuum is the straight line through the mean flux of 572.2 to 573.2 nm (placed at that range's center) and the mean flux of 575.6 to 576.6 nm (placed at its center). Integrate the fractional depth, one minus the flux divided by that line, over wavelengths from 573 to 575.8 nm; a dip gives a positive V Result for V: 0.18 nm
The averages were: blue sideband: 31.4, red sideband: 30.9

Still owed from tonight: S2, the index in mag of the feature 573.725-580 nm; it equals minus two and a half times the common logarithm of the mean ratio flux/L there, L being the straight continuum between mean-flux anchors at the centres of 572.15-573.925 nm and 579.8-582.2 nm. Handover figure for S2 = 0.03 mag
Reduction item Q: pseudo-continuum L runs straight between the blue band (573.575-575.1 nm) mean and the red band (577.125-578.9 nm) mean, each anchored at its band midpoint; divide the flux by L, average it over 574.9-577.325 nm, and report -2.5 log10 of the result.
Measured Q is -0.07 mag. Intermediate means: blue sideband 28.4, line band 31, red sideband 30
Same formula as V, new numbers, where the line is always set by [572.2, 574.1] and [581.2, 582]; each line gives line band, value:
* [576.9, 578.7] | 0.02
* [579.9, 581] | -0.01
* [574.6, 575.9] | 0.04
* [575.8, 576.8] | -0.01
